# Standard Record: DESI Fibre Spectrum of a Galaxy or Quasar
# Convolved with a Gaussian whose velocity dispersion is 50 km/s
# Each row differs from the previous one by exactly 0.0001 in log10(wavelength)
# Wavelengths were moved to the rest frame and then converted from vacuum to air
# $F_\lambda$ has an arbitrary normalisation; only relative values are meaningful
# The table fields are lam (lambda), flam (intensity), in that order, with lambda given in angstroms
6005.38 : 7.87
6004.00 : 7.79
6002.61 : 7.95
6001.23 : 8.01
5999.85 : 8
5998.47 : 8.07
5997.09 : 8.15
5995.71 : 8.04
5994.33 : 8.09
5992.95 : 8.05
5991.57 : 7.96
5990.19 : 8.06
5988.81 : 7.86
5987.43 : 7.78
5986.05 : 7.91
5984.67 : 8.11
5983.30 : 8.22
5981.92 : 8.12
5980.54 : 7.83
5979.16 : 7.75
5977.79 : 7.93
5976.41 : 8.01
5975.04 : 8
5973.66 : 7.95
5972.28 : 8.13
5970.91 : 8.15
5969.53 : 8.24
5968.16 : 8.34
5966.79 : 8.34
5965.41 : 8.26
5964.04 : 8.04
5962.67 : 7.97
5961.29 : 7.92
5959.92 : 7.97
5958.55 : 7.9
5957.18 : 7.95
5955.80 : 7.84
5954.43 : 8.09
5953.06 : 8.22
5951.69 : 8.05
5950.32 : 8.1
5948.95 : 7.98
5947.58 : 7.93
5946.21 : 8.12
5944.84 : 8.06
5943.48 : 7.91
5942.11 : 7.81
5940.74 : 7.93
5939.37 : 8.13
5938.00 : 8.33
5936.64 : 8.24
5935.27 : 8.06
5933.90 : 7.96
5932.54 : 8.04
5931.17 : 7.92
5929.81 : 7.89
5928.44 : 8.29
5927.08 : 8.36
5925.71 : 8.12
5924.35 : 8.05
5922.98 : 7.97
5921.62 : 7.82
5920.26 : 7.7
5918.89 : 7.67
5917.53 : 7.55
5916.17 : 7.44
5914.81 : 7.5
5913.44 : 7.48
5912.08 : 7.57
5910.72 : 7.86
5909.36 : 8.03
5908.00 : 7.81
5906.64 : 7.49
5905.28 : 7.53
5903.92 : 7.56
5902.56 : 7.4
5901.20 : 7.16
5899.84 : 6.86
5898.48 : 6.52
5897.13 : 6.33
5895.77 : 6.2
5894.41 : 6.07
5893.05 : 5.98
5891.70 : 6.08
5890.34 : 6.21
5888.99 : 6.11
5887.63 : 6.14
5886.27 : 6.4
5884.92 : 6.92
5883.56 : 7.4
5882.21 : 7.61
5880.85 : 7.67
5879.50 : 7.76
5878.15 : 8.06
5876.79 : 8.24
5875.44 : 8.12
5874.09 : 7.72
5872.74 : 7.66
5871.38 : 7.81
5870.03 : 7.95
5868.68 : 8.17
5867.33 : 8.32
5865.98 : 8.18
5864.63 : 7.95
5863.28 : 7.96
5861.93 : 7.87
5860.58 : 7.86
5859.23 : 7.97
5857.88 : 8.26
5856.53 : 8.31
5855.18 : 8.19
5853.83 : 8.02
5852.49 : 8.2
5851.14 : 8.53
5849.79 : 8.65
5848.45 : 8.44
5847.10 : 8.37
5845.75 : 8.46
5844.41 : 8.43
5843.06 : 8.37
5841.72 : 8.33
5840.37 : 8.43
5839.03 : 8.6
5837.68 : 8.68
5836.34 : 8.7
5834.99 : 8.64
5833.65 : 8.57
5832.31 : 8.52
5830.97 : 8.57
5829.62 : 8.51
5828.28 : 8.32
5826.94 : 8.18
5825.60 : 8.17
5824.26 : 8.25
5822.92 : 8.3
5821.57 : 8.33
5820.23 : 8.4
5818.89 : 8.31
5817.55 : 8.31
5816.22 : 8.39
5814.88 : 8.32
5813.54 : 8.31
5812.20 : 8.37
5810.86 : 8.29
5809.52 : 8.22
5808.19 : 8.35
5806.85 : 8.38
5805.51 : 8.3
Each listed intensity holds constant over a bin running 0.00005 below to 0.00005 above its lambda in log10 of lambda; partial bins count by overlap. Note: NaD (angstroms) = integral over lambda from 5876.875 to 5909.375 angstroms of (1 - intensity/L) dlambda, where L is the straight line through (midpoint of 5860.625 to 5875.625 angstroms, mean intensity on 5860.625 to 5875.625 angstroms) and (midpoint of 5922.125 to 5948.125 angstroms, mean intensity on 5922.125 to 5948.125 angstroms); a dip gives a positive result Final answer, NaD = 4.2 angstroms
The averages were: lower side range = 7.97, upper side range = 8.06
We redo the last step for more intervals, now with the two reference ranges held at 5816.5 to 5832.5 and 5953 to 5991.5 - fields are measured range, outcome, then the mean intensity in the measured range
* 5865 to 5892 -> 2.6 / 7.45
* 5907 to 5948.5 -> 1.1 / 7.92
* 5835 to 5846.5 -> -0.3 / 8.5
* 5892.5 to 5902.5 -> 2.0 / 6.51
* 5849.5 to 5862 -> 0.1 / 8.18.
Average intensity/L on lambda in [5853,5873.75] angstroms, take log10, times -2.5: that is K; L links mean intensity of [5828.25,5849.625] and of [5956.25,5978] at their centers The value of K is 0.05 mag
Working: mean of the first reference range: 8.51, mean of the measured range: 8.03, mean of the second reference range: 8.07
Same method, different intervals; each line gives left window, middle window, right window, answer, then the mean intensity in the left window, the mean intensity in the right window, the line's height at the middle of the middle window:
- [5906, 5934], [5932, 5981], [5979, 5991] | -0.018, 7.83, 7.97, 7.91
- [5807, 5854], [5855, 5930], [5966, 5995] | 0.102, 8.4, 8.04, 8.25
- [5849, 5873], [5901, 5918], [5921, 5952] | 0.068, 8.11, 8.05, 8.07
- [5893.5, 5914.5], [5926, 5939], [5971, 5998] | -0.091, 7.18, 8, 7.47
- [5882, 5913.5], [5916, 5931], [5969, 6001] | -0.095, 6.93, 8.02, 7.25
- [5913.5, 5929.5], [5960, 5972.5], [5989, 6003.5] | -0.026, 7.84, 8.03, 7.95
